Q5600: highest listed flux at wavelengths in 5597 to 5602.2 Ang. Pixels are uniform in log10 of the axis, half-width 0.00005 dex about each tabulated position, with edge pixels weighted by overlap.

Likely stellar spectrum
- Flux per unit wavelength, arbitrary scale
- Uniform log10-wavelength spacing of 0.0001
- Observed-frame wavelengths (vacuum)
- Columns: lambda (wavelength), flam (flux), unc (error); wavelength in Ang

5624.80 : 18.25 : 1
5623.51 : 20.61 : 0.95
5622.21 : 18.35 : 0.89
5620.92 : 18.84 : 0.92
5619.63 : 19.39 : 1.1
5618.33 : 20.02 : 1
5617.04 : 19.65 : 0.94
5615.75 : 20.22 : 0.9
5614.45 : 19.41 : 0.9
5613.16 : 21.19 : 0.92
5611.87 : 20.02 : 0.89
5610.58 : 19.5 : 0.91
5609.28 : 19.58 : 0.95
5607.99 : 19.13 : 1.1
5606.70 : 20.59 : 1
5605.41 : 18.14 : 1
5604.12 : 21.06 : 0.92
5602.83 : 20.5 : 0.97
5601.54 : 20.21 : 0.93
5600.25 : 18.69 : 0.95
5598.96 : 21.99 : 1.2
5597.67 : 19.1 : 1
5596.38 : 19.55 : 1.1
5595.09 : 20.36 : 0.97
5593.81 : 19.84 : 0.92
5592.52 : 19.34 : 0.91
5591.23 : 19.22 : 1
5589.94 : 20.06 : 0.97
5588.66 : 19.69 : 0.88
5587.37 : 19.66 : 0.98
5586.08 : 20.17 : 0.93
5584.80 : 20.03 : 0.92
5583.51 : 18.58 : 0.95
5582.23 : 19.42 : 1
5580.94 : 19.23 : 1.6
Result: 21.99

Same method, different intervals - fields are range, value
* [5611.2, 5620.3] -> 21.19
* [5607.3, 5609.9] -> 19.58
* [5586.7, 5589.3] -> 19.69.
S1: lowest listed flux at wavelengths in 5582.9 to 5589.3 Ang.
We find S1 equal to 18.58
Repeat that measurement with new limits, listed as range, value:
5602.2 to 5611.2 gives 18.14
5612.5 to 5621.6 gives 18.84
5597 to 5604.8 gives 18.69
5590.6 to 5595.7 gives 19.22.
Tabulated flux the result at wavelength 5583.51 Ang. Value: 18.58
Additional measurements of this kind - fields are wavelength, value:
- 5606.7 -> 20.59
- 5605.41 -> 18.14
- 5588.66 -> 19.69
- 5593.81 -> 19.84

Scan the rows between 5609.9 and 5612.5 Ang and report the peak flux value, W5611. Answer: 20.02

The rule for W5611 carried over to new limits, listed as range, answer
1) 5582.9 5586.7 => 20.17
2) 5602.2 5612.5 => 21.06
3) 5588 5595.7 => 20.36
